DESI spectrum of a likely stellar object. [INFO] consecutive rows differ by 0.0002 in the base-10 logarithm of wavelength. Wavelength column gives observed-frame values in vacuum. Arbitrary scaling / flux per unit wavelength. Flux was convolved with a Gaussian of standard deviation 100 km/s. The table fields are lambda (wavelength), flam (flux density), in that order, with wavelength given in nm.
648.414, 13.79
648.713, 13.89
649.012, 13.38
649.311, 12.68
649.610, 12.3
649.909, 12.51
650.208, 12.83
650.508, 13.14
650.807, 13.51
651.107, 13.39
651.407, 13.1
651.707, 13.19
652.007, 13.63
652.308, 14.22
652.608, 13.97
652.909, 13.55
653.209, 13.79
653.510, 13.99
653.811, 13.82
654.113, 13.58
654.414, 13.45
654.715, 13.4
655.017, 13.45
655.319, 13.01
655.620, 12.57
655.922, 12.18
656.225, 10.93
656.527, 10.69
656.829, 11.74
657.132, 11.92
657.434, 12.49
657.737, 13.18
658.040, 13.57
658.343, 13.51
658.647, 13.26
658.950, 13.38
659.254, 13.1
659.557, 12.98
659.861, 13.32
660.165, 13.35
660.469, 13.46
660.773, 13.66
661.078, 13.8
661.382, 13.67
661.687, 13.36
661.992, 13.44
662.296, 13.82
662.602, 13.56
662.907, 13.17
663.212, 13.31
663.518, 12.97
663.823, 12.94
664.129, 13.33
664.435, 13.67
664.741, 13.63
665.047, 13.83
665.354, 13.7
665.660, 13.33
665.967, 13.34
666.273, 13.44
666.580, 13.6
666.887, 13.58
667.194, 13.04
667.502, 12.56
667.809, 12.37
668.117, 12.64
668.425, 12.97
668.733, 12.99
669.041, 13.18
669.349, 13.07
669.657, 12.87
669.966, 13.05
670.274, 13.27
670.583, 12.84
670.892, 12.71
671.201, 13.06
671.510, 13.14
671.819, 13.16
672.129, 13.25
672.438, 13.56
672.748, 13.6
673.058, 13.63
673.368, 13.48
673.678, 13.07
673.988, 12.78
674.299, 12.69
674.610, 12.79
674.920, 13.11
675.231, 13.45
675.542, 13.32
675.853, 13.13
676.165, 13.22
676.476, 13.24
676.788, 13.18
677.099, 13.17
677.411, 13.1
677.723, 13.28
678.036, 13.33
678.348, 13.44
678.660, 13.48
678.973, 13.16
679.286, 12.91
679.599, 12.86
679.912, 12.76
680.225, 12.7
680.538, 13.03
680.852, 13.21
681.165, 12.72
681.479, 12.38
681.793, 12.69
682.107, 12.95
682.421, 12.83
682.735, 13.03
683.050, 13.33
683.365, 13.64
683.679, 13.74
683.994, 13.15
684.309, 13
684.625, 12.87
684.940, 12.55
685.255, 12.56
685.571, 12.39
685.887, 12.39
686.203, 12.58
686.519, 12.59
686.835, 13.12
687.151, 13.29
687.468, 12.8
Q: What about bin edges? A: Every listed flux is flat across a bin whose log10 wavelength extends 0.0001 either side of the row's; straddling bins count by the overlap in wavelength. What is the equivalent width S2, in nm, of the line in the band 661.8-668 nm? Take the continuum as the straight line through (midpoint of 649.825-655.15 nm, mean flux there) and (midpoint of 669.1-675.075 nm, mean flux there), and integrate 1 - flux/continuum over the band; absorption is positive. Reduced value -0.04 nm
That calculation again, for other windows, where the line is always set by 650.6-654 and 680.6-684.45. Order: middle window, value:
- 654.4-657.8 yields 0.304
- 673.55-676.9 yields 0.028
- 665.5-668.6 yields 0.062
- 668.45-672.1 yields 0.071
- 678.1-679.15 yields -0.017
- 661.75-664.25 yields 0.022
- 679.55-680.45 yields 0.022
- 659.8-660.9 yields 0.003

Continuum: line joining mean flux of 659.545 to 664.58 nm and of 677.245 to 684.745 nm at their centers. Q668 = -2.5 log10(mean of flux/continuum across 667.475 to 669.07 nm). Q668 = 0.04 mag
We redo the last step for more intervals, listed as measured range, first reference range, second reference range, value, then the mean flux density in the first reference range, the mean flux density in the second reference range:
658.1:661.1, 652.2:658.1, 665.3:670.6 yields -0.03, 13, 13.1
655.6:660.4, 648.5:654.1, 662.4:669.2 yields 0.06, 13.4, 13.2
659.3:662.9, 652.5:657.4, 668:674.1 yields -0.04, 12.9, 13.1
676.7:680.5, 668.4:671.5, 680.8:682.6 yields -0.02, 13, 12.8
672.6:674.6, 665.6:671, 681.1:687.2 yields -0.02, 13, 12.9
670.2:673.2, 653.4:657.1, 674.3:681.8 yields -0.02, 12.7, 13.1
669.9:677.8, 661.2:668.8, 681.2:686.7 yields -0.01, 13.3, 12.9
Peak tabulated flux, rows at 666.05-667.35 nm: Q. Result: 13.6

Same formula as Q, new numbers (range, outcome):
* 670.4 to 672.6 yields 13.56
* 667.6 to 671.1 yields 13.27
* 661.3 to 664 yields 13.82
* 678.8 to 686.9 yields 13.74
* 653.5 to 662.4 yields 13.99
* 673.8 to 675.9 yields 13.45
